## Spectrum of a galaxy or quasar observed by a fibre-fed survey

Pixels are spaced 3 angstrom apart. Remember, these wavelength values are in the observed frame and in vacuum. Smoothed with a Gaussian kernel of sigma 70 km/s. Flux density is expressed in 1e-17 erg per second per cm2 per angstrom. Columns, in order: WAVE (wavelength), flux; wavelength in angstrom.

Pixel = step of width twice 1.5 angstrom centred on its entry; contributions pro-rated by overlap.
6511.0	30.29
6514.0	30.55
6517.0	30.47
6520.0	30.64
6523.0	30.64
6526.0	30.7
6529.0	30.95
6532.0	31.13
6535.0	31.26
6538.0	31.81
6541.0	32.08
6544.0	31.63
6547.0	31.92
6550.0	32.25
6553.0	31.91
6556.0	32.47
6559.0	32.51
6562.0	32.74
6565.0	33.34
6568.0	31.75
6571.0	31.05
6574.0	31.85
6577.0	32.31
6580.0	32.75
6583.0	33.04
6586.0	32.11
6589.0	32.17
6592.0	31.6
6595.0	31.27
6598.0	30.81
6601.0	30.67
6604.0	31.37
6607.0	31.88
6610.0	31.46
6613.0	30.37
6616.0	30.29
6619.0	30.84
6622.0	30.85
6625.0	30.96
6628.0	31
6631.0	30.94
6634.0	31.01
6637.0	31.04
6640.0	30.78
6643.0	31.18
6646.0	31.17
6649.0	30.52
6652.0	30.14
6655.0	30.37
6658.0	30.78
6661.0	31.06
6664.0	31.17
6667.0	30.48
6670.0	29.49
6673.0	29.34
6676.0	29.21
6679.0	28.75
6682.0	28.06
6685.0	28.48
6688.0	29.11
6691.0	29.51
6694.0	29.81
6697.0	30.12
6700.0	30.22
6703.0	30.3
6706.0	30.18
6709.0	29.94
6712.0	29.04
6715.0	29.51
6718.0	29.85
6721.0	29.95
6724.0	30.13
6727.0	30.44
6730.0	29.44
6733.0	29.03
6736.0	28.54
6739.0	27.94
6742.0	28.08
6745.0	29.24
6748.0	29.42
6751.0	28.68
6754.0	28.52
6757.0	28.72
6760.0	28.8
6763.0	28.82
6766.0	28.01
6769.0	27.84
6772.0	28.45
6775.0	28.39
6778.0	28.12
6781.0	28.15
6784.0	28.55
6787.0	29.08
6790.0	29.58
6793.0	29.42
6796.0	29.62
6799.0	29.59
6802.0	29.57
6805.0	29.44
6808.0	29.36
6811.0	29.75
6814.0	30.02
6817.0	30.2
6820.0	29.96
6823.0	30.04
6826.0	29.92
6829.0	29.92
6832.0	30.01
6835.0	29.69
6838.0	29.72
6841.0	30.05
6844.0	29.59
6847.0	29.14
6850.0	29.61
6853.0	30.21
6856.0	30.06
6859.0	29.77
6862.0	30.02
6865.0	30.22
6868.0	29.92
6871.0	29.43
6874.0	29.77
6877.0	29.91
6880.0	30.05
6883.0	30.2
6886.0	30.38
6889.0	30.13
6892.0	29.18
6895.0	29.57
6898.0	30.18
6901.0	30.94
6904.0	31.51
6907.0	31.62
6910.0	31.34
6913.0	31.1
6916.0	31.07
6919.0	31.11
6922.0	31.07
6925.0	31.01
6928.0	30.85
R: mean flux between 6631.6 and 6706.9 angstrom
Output 30.1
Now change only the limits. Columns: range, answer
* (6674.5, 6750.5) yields 29.4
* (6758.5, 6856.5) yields 29.3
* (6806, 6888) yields 29.9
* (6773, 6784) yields 28.3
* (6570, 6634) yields 31.4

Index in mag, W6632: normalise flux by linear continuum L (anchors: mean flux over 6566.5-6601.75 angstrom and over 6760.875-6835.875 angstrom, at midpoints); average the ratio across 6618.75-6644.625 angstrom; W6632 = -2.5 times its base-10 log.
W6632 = 0.01 mag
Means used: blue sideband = 31.8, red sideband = 29.3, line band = 31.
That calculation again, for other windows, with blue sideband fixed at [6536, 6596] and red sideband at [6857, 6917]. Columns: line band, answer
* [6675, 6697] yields 0.09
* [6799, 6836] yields 0.03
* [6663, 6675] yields 0.05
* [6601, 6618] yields 0.03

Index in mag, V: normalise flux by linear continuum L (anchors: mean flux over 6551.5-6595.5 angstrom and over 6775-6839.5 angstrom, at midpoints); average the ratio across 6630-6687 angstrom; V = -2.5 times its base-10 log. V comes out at 0.036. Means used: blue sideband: 32.2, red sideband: 29.5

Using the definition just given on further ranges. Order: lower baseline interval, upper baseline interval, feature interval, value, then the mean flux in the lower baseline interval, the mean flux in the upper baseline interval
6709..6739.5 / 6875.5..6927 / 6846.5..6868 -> 0.02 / 29.5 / 30.6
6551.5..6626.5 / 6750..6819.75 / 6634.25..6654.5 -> 0.00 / 31.7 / 29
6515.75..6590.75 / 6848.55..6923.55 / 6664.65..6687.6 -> 0.07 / 31.8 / 30.3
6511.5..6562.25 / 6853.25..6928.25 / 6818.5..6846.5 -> 0.03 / 31.5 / 30.4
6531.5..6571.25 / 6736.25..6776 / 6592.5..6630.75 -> 0.00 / 32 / 28.5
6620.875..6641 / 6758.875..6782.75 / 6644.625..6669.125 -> -0.01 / 30.9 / 28.3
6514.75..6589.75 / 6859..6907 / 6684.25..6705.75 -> 0.05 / 31.8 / 30.1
